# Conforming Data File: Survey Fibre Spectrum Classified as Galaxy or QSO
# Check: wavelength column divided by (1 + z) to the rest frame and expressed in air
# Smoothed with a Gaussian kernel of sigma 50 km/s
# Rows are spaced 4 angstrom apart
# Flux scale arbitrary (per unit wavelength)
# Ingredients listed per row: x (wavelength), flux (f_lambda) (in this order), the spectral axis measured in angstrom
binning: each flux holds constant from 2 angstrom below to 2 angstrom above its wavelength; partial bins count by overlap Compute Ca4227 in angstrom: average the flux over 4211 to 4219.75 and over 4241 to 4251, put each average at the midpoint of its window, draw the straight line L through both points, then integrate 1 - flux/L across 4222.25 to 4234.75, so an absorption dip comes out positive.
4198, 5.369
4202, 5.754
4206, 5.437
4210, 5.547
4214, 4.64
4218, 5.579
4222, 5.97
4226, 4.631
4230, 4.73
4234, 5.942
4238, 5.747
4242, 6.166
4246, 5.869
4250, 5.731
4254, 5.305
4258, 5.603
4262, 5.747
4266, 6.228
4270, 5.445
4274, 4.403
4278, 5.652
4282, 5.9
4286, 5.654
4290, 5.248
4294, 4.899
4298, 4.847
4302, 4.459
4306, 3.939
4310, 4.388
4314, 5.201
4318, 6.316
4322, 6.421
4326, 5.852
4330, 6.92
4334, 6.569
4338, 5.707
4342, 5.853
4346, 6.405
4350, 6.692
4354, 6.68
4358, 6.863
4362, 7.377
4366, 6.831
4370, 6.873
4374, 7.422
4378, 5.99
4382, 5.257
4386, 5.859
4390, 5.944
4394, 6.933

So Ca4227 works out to 0.8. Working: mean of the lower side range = 5.15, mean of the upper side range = 5.92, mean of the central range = 5.14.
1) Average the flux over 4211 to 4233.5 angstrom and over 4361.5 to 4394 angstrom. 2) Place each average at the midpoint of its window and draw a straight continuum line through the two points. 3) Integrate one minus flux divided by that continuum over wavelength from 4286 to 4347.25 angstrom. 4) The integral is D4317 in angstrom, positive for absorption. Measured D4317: 4.4 angstrom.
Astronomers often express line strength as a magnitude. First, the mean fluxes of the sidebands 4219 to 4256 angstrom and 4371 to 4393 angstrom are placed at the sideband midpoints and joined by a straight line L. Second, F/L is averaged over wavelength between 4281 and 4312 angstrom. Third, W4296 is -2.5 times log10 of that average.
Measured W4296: 0.188 mag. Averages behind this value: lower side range 5.57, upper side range 6.17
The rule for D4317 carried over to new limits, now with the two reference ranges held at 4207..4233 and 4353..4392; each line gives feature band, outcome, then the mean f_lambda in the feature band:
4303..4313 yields 2.80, 4.3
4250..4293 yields 1.05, 5.51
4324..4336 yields -0.58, 6.45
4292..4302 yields 1.84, 4.79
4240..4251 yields -1.02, 5.94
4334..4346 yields 0.42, 6.02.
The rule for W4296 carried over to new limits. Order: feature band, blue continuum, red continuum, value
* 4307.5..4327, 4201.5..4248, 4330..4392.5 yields 0.10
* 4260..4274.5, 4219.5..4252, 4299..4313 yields -0.11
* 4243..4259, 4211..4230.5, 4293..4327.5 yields -0.10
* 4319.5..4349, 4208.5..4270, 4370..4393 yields -0.05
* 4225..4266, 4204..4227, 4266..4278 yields -0.06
